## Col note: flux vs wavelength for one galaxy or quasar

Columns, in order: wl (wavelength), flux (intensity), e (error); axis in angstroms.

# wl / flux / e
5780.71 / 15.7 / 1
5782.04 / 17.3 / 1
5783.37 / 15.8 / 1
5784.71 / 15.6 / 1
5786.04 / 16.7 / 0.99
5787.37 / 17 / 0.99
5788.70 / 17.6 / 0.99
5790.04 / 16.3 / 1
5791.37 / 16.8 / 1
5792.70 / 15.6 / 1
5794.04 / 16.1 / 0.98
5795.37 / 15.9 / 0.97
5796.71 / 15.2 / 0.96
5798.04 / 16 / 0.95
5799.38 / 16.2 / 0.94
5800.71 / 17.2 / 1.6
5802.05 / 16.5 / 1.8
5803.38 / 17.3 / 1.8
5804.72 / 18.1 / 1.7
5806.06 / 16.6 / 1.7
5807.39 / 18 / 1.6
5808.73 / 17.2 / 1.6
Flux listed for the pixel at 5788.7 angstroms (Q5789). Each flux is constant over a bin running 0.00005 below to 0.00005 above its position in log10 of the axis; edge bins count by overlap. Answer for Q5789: 17.6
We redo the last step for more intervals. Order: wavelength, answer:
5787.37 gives 17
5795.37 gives 15.9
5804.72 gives 18.1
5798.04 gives 16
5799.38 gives 16.2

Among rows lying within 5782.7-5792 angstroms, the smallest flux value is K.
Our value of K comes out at 15.6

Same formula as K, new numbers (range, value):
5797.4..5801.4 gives 16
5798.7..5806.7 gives 16.2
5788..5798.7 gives 15.2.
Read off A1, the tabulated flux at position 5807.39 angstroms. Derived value 18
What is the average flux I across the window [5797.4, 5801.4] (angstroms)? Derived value 16.5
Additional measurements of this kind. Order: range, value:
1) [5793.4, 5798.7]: 15.8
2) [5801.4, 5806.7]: 17.1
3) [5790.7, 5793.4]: 16.2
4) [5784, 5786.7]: 16.1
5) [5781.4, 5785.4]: 16.2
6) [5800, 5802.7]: 16.8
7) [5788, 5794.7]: 16.5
